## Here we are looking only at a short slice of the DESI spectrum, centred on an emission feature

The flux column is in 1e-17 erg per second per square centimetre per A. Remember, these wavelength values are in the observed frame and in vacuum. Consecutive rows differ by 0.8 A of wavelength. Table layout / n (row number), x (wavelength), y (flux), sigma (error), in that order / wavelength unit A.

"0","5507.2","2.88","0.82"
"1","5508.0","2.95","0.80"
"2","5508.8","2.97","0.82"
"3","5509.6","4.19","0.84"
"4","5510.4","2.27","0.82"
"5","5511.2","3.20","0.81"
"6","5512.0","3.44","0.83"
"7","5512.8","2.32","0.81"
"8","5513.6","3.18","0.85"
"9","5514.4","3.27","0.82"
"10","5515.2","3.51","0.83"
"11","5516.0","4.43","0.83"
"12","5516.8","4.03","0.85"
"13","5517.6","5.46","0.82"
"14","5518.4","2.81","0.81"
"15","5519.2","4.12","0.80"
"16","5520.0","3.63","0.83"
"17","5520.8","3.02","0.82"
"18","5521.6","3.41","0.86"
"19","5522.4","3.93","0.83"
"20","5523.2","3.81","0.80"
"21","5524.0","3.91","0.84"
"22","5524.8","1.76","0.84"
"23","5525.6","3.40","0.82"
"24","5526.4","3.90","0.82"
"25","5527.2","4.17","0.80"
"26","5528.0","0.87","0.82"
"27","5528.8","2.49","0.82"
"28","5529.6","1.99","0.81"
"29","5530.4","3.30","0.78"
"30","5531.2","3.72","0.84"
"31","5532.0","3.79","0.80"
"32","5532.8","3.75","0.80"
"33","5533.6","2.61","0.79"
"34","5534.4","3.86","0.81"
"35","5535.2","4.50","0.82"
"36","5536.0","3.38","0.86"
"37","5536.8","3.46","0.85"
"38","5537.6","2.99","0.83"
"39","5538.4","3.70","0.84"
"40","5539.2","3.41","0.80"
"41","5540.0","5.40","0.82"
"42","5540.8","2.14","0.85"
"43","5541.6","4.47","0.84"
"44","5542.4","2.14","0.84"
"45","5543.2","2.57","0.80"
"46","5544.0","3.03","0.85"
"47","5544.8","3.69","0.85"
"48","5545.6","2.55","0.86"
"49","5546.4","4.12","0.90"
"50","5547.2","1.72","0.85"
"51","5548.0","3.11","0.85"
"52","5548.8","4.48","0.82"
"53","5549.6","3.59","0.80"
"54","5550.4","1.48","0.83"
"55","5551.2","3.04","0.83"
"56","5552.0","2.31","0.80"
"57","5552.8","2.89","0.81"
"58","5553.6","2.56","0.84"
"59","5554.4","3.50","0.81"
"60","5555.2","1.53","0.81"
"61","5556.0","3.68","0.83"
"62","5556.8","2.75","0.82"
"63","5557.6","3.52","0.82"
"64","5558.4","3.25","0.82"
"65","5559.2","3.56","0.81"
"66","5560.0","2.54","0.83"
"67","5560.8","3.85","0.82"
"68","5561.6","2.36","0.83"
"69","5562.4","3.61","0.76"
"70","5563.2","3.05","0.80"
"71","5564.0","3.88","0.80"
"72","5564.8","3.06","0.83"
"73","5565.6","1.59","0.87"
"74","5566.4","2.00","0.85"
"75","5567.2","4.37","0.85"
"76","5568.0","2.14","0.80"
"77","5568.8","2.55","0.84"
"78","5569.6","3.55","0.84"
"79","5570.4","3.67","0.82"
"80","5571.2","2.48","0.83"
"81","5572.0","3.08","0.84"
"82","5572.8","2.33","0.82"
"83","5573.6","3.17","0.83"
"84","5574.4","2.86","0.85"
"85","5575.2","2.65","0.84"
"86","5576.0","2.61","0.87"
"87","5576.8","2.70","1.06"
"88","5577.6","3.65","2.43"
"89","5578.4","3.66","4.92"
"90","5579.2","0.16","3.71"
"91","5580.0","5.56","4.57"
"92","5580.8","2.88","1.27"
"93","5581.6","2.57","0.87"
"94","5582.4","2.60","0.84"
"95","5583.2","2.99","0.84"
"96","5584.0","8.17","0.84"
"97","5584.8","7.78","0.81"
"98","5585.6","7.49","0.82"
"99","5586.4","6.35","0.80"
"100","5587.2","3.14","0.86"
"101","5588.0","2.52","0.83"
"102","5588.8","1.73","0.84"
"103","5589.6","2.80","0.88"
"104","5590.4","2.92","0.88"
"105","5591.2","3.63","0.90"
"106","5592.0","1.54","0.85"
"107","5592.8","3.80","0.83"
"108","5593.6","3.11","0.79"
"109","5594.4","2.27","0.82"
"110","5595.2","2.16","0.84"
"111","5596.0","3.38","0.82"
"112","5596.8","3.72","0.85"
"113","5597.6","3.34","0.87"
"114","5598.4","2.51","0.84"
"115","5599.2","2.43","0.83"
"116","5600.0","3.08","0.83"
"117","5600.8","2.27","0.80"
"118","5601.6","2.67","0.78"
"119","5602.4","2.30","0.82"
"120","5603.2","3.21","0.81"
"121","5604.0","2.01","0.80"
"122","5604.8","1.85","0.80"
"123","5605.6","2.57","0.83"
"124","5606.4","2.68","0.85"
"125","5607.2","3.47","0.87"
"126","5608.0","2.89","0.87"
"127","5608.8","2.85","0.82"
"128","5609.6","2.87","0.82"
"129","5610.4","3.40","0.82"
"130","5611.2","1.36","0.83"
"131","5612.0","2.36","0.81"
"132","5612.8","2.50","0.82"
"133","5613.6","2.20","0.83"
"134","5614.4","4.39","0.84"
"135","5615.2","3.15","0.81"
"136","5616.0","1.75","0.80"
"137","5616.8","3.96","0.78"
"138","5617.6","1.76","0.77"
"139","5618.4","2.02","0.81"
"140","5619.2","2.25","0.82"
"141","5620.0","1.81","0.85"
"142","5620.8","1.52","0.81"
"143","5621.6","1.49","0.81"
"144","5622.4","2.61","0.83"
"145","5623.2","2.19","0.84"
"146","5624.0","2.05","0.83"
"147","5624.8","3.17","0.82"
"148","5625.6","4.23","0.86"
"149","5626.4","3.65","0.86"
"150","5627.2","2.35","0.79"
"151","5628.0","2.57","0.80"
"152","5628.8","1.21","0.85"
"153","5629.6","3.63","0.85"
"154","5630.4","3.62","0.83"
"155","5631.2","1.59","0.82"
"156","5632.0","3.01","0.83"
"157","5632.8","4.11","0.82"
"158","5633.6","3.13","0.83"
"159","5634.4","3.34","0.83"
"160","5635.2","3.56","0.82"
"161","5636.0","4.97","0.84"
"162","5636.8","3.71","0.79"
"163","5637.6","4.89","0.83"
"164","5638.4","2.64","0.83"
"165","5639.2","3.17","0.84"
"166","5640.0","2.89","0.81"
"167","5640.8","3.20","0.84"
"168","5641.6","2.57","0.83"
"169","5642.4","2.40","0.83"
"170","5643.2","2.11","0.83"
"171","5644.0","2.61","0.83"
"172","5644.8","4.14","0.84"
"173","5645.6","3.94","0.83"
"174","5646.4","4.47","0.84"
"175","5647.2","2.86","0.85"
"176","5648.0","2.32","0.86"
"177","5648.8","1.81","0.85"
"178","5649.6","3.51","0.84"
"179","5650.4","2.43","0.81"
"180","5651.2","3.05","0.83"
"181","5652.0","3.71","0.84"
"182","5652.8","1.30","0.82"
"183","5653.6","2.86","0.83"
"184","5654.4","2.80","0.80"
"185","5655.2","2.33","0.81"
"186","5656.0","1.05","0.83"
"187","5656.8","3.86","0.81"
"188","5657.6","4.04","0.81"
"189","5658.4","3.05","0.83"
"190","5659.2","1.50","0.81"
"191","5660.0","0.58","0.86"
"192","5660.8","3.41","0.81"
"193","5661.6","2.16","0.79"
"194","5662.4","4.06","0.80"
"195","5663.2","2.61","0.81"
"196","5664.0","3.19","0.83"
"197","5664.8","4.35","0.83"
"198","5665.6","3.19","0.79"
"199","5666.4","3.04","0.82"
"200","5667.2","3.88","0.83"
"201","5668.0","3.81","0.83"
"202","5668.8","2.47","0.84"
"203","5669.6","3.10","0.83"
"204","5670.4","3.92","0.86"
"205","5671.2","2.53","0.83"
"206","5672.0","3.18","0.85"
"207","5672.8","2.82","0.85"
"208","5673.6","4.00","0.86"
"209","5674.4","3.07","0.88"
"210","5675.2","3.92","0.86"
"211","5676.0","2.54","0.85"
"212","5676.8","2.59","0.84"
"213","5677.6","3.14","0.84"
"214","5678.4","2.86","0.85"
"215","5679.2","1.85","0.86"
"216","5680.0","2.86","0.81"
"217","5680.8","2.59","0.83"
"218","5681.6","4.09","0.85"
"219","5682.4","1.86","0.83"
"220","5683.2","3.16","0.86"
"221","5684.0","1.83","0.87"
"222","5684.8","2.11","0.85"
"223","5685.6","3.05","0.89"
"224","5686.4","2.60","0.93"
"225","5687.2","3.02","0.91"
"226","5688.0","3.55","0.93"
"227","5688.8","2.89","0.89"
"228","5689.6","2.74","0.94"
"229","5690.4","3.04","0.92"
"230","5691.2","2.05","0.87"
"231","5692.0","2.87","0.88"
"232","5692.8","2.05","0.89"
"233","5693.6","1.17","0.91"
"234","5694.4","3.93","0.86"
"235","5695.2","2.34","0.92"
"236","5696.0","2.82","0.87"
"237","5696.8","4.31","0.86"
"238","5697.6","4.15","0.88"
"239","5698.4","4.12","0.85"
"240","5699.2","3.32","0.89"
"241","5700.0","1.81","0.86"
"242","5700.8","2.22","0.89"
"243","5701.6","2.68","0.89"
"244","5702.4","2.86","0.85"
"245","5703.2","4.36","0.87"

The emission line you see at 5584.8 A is H-beta 4861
